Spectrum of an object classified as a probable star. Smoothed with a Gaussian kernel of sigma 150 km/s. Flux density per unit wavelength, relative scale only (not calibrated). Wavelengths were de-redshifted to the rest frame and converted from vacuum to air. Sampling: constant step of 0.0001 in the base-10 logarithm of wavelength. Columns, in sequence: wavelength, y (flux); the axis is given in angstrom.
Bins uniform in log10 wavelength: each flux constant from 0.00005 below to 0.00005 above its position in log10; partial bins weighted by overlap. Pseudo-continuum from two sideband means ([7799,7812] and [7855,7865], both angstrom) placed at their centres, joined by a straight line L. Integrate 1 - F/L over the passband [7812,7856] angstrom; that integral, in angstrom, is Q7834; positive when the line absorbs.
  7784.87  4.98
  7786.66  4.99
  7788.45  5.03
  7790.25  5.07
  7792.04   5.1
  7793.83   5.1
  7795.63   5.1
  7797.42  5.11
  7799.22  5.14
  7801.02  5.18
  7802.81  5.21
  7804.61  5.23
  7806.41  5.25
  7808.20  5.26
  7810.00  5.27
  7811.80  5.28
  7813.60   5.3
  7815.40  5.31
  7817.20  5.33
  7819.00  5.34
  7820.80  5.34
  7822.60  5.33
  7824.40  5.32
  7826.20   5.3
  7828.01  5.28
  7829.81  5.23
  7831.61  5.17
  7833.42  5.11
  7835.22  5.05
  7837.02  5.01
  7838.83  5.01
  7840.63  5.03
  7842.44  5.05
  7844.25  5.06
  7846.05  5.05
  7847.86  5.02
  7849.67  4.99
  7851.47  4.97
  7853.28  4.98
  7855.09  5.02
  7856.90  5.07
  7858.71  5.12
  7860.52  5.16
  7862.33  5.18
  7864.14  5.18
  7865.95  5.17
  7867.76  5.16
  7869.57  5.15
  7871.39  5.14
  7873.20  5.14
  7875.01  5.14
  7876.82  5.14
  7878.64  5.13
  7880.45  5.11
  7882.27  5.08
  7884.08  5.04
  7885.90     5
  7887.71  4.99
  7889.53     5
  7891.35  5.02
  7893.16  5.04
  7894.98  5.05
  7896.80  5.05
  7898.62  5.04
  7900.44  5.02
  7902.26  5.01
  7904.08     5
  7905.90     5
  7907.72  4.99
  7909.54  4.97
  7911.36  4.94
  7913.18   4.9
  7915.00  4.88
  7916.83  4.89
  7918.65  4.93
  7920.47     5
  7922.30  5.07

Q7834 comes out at 0.2 angstrom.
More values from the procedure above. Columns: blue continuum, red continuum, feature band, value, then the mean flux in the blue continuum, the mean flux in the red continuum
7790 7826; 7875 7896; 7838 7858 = 0.5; 5.23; 5.06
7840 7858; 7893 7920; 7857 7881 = -0.7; 5.02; 4.98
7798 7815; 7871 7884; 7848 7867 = 0.3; 5.23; 5.12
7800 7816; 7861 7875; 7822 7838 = 0.1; 5.25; 5.16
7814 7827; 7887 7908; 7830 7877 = 0.9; 5.33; 5.02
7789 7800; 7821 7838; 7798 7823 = -0.6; 5.1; 5.2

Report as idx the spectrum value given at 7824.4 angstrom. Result 5.32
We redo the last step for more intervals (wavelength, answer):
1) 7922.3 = 5.07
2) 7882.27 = 5.08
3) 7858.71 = 5.12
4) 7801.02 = 5.18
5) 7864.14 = 5.18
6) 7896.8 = 5.05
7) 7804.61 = 5.23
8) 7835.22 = 5.05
